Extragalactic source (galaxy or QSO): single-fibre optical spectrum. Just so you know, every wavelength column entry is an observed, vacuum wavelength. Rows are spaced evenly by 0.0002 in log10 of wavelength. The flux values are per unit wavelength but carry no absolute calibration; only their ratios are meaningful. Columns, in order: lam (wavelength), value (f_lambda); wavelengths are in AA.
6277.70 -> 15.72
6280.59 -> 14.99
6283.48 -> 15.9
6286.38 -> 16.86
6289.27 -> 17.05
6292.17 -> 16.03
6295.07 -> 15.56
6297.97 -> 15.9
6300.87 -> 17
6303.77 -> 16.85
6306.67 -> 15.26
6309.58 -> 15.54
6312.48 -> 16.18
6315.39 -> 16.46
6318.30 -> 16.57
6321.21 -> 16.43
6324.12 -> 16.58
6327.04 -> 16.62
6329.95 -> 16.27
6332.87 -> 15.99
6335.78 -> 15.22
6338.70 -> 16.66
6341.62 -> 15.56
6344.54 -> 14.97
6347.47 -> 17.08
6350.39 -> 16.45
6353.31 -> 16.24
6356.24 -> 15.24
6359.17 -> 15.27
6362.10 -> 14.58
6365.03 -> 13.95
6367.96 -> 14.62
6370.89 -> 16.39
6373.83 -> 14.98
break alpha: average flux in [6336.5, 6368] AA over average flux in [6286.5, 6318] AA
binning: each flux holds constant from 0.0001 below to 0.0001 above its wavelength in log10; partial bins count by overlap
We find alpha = 0.96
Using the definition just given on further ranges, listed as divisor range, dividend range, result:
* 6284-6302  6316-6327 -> 1.01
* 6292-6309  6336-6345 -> 0.98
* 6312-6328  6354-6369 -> 0.90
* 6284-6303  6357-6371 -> 0.91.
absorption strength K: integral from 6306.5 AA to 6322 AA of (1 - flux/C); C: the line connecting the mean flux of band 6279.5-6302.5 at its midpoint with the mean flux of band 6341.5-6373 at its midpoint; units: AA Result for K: -0.2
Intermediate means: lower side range 16.2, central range 16.1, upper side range 15.5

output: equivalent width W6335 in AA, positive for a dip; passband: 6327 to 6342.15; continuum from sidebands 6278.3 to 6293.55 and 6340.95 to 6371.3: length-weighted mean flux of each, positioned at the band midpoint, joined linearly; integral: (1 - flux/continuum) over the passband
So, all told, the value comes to -0.4 AA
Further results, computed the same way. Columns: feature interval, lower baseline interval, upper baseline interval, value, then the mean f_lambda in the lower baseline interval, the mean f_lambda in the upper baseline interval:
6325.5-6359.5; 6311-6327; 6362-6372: -0.7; 16.5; 14.9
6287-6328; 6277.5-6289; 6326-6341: -0.6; 16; 16.1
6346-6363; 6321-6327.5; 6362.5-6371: -0.7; 16.5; 14.7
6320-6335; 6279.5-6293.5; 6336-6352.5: -0.2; 16.2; 16.1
